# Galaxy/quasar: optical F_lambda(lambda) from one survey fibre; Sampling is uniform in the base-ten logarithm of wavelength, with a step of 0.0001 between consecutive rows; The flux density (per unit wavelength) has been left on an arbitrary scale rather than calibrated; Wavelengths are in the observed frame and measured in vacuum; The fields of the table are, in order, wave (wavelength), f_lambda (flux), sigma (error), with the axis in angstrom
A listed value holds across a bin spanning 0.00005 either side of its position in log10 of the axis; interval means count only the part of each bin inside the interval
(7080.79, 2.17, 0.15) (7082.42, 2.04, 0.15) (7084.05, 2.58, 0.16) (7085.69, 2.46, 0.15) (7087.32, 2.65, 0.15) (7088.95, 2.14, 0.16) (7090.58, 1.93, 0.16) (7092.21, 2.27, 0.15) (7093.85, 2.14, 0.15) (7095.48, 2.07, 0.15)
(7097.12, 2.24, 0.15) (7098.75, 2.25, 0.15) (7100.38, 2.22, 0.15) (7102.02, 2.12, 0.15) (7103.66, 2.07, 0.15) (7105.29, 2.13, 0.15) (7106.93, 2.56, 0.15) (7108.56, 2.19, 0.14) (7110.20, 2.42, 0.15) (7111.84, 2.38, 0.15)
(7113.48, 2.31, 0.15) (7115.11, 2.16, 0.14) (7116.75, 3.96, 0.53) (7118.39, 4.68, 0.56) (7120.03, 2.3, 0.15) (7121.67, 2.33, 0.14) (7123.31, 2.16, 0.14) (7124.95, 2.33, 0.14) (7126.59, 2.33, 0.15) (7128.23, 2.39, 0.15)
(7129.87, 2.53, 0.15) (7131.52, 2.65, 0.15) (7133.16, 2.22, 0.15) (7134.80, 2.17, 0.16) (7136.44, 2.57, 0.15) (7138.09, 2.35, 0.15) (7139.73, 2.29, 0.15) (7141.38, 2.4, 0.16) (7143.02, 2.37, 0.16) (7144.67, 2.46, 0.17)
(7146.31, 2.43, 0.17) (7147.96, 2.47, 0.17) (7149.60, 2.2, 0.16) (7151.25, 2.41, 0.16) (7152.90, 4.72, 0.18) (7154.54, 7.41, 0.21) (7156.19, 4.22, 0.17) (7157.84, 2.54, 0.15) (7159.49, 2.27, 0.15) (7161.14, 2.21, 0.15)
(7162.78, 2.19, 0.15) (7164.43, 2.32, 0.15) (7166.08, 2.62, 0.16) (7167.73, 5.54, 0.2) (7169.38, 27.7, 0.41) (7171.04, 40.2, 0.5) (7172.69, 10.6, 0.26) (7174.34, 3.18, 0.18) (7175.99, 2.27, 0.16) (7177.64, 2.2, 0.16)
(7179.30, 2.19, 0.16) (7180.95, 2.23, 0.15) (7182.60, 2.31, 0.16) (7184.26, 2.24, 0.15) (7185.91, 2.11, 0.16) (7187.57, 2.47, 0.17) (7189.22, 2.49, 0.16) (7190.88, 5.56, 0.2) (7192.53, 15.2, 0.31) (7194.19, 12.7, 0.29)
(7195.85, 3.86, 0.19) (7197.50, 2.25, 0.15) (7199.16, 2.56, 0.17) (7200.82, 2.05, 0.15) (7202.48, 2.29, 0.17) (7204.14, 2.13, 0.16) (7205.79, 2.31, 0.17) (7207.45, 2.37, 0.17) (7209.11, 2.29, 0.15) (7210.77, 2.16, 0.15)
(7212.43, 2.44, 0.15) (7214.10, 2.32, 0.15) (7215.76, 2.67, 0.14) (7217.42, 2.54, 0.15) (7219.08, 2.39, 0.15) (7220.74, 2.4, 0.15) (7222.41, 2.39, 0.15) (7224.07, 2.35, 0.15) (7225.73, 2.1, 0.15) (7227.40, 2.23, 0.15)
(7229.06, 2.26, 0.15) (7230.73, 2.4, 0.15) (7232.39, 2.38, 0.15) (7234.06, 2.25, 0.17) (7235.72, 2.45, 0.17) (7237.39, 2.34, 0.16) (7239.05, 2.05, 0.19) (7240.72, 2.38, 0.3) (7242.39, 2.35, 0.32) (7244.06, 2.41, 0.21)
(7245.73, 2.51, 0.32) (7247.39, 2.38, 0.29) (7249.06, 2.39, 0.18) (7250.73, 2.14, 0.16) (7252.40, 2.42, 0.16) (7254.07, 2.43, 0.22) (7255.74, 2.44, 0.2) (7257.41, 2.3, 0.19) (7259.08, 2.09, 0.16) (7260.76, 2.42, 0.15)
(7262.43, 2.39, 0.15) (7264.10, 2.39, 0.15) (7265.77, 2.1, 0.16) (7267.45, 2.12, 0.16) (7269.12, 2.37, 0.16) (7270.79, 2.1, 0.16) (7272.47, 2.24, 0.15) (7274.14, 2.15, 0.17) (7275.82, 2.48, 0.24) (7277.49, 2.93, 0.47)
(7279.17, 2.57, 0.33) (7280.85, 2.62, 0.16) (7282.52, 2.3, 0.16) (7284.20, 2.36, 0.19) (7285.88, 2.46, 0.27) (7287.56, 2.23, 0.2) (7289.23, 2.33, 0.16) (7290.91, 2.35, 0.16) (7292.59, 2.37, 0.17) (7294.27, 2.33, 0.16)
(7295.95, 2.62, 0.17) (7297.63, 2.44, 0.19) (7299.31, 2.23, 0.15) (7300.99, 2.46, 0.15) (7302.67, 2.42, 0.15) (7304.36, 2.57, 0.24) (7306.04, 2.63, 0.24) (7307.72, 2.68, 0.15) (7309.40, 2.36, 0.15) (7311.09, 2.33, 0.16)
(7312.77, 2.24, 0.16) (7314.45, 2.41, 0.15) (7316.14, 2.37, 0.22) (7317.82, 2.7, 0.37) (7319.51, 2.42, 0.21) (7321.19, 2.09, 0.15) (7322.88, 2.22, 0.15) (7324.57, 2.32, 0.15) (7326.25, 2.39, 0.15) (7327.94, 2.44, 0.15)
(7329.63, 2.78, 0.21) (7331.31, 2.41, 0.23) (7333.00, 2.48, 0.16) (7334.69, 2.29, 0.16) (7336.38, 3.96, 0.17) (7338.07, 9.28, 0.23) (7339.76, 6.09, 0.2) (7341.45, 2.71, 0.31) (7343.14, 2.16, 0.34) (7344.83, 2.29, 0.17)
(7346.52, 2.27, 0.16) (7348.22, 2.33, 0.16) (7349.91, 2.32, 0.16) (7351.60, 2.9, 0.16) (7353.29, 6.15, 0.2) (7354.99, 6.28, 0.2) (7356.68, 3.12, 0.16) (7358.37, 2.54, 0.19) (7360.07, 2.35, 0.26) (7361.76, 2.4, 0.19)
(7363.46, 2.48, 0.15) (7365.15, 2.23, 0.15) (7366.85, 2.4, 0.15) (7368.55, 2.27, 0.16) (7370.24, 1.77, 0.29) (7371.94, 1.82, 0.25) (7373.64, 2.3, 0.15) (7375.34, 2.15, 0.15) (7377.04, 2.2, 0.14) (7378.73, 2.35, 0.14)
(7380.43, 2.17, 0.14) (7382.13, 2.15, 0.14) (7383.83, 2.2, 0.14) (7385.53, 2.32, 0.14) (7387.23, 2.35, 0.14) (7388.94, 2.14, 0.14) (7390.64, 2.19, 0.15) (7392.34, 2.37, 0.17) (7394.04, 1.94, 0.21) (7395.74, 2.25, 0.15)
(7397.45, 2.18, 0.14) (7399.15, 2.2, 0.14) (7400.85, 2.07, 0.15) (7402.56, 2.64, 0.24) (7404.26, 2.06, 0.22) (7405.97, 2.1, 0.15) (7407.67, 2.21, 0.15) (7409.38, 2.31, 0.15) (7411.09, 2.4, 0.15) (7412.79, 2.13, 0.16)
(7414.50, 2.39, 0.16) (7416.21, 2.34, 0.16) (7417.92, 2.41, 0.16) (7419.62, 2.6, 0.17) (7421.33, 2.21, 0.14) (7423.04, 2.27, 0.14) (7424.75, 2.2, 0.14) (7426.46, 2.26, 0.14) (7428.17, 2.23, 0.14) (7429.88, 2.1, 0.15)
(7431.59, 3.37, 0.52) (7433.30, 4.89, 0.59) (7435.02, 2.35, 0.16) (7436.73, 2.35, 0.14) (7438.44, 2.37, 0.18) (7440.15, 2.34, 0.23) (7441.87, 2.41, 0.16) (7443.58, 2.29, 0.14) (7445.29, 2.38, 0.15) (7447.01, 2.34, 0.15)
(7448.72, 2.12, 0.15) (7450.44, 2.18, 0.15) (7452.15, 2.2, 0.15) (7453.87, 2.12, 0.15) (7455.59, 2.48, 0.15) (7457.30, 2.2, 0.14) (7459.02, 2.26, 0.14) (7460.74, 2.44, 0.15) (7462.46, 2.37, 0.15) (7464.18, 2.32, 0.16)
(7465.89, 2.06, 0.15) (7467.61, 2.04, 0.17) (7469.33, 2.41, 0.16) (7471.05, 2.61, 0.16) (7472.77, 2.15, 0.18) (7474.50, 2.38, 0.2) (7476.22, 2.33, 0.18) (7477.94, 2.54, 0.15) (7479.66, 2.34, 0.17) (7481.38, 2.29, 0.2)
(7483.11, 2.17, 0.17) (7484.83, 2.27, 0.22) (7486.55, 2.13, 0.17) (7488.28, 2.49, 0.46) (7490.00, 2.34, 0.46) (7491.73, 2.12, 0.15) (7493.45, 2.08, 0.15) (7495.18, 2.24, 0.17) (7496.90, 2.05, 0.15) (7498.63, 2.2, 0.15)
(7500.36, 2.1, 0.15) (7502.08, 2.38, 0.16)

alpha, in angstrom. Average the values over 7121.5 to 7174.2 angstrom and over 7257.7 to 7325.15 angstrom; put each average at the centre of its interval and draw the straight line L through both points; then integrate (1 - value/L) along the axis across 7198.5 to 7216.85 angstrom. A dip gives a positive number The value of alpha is 7.4 angstrom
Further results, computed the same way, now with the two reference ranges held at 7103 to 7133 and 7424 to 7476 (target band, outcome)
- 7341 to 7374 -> -4.27 angstrom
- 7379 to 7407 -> 2.52 angstrom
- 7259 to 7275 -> 1.54 angstrom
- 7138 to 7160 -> -4.71 angstrom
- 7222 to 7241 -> 1.55 angstrom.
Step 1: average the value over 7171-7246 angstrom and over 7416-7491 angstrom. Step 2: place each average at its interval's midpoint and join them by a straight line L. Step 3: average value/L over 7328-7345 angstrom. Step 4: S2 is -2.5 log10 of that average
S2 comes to -0.229 mag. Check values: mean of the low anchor 3.58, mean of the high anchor 2.38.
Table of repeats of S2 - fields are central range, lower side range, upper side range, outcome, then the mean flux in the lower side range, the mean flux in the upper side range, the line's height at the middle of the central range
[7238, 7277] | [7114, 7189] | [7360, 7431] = 0.418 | 4.29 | 2.24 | 3.4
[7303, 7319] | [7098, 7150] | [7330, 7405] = 0.091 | 2.45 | 2.76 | 2.69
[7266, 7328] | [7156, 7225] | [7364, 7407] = 0.374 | 4.84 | 2.2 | 3.39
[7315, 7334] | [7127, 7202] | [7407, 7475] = 0.374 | 4.83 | 2.39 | 3.42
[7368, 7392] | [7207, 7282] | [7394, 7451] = 0.098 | 2.35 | 2.39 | 2.38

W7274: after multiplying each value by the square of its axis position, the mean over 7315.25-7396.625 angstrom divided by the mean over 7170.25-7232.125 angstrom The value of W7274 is 0.7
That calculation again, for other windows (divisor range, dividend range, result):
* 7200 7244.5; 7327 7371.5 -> 1.41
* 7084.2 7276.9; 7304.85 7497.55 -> 0.81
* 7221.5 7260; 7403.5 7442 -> 1.11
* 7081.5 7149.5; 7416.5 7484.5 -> 1.09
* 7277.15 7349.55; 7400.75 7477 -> 0.91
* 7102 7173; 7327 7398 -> 0.69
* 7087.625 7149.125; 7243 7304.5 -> 1.03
